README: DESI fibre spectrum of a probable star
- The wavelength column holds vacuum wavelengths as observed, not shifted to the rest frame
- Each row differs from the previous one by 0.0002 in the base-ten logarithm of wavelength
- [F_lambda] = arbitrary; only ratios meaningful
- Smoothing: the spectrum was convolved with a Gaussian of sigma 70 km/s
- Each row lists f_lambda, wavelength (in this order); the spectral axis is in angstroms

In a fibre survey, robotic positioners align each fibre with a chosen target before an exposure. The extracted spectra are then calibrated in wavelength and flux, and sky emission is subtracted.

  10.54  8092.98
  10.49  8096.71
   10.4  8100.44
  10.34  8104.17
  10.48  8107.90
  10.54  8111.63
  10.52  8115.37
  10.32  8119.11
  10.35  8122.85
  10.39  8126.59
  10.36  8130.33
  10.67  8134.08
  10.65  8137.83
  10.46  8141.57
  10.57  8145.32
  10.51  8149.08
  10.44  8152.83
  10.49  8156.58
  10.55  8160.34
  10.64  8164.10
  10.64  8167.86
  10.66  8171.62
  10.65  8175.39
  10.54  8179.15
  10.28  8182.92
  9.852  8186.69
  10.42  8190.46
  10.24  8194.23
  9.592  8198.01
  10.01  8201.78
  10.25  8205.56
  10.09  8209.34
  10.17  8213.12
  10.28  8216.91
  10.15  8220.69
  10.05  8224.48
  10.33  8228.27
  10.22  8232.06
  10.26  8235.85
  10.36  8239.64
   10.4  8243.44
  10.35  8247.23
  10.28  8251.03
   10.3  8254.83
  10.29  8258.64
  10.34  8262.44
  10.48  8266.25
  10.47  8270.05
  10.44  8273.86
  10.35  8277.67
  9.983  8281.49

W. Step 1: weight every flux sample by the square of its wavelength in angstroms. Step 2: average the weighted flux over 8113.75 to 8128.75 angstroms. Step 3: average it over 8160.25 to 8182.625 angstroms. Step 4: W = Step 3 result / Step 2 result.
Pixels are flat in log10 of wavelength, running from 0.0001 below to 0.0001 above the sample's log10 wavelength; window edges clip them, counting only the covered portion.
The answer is 1.03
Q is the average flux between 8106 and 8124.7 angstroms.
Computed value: 10.4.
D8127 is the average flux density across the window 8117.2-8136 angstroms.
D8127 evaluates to 10.4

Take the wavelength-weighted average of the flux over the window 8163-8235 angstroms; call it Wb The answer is 10.3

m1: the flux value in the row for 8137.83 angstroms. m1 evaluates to 10.65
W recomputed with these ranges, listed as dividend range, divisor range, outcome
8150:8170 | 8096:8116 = 1.02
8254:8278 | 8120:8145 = 1.02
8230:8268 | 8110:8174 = 1.01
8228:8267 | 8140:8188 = 1.00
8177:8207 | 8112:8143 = 0.99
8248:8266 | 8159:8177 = 0.99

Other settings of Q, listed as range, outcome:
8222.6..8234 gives 10.2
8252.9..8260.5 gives 10.3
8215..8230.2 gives 10.2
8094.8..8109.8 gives 10.4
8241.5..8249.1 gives 10.4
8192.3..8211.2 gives 10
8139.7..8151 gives 10.5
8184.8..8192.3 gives 10.1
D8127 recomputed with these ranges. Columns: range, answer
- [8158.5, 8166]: 10.6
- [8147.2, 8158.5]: 10.5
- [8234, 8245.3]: 10.3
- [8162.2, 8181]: 10.6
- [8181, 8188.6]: 10.1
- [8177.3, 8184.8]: 10.4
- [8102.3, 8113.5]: 10.5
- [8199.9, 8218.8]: 10.2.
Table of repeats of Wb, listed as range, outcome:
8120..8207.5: 10.4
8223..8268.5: 10.3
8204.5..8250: 10.2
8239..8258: 10.3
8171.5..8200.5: 10.3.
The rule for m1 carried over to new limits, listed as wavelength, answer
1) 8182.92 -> 10.28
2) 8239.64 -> 10.36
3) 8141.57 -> 10.46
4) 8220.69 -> 10.15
